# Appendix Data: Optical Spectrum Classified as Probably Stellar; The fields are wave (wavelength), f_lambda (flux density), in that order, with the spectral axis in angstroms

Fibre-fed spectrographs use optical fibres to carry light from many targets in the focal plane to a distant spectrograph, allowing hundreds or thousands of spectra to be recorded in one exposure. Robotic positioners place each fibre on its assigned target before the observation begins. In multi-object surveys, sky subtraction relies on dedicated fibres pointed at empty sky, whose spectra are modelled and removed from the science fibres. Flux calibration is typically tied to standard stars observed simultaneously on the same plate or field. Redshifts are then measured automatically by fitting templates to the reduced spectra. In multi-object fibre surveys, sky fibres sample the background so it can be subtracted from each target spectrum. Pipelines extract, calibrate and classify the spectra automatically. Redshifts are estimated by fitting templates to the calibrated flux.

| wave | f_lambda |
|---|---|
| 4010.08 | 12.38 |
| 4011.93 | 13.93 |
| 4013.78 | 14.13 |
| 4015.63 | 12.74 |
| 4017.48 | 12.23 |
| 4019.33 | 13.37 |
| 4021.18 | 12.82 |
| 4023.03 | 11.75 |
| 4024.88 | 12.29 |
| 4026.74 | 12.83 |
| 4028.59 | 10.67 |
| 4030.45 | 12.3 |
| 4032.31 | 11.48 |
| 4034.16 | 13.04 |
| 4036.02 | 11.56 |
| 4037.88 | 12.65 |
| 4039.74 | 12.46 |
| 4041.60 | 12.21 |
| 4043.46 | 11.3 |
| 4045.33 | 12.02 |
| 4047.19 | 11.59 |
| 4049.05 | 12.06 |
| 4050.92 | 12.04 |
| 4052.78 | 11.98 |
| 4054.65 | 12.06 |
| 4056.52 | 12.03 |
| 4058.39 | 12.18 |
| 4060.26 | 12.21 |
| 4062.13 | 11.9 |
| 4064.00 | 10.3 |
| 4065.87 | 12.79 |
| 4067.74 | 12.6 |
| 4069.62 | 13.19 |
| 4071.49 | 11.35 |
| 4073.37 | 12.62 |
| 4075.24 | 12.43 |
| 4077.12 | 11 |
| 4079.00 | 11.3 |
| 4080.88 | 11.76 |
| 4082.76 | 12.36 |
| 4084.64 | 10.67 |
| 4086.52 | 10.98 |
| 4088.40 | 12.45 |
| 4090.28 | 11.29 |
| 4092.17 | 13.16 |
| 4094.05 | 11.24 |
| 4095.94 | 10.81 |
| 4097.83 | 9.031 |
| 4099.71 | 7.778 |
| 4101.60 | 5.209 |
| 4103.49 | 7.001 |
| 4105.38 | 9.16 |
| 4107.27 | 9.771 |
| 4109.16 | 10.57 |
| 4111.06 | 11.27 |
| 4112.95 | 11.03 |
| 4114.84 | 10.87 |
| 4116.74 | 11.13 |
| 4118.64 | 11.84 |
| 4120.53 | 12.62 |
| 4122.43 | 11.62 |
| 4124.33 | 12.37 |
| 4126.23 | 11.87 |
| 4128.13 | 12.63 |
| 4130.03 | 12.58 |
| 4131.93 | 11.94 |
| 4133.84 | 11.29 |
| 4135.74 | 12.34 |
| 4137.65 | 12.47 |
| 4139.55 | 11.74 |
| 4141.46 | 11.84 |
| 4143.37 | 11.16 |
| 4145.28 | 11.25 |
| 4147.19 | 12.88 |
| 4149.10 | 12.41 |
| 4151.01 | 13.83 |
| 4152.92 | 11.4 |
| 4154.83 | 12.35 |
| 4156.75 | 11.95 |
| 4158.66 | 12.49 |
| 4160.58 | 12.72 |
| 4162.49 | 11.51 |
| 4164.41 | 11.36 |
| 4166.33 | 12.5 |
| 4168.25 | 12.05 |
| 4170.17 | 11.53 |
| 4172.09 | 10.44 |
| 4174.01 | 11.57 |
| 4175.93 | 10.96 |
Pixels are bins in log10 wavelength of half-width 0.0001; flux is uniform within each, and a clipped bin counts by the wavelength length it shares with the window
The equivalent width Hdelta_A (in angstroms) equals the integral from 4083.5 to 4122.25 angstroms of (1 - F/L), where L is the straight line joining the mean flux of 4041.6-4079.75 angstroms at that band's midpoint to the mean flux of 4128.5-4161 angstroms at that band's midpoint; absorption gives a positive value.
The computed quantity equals 5.2 angstroms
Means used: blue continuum 12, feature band 10.4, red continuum 12.2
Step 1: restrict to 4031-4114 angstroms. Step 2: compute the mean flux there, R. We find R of 11.3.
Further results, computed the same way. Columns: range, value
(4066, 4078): 12.2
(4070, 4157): 11.3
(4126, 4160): 12.1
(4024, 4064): 12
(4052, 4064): 11.9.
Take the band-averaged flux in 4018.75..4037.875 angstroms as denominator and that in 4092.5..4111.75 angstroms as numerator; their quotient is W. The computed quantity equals 0.76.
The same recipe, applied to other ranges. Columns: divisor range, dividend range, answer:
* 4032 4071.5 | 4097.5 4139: 0.89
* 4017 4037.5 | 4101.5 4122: 0.84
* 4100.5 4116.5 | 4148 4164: 1.31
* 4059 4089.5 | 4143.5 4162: 1.04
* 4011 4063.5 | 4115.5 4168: 0.98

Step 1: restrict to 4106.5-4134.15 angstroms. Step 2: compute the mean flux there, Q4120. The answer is 11.6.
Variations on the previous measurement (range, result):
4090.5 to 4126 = 10.4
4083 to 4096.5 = 11.6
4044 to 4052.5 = 11.9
